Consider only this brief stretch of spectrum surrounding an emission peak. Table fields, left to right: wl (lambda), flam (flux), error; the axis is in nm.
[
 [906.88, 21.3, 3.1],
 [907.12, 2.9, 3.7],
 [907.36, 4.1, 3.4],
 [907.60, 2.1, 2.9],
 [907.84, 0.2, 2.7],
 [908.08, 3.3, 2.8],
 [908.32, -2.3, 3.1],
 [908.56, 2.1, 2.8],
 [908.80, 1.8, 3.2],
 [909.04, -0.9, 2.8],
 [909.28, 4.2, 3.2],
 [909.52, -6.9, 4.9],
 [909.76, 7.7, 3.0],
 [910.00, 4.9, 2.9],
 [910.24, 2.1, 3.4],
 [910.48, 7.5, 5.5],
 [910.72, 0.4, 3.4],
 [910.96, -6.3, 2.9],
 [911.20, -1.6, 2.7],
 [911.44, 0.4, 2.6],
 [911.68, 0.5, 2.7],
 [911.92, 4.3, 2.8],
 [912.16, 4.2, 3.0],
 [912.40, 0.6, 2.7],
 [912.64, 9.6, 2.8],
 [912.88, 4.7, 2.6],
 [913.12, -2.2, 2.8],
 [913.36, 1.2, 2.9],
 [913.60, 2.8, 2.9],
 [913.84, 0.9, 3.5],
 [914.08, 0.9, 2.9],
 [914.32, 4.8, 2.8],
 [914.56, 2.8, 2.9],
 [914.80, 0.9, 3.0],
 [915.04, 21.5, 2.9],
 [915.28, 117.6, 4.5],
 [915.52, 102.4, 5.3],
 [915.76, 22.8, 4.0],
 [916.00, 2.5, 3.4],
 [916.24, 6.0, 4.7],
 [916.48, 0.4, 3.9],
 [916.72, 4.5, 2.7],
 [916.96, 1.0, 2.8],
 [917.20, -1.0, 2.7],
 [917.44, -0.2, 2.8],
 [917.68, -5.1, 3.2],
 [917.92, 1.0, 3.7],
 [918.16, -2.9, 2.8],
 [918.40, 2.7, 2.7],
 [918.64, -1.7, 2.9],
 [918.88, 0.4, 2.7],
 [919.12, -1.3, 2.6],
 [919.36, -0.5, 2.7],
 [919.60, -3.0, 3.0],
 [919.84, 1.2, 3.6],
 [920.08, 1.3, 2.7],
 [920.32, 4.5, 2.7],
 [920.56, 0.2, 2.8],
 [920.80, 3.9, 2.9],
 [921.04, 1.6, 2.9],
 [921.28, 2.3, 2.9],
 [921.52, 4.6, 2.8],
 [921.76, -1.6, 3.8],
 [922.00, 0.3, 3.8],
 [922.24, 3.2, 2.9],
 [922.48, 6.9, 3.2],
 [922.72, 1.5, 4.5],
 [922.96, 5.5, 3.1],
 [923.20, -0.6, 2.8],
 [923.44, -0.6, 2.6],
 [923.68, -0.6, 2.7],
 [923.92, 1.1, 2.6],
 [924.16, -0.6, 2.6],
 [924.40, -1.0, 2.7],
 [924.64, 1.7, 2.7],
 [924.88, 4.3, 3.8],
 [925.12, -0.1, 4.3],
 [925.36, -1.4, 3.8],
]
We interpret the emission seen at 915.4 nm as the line [O III] 5007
